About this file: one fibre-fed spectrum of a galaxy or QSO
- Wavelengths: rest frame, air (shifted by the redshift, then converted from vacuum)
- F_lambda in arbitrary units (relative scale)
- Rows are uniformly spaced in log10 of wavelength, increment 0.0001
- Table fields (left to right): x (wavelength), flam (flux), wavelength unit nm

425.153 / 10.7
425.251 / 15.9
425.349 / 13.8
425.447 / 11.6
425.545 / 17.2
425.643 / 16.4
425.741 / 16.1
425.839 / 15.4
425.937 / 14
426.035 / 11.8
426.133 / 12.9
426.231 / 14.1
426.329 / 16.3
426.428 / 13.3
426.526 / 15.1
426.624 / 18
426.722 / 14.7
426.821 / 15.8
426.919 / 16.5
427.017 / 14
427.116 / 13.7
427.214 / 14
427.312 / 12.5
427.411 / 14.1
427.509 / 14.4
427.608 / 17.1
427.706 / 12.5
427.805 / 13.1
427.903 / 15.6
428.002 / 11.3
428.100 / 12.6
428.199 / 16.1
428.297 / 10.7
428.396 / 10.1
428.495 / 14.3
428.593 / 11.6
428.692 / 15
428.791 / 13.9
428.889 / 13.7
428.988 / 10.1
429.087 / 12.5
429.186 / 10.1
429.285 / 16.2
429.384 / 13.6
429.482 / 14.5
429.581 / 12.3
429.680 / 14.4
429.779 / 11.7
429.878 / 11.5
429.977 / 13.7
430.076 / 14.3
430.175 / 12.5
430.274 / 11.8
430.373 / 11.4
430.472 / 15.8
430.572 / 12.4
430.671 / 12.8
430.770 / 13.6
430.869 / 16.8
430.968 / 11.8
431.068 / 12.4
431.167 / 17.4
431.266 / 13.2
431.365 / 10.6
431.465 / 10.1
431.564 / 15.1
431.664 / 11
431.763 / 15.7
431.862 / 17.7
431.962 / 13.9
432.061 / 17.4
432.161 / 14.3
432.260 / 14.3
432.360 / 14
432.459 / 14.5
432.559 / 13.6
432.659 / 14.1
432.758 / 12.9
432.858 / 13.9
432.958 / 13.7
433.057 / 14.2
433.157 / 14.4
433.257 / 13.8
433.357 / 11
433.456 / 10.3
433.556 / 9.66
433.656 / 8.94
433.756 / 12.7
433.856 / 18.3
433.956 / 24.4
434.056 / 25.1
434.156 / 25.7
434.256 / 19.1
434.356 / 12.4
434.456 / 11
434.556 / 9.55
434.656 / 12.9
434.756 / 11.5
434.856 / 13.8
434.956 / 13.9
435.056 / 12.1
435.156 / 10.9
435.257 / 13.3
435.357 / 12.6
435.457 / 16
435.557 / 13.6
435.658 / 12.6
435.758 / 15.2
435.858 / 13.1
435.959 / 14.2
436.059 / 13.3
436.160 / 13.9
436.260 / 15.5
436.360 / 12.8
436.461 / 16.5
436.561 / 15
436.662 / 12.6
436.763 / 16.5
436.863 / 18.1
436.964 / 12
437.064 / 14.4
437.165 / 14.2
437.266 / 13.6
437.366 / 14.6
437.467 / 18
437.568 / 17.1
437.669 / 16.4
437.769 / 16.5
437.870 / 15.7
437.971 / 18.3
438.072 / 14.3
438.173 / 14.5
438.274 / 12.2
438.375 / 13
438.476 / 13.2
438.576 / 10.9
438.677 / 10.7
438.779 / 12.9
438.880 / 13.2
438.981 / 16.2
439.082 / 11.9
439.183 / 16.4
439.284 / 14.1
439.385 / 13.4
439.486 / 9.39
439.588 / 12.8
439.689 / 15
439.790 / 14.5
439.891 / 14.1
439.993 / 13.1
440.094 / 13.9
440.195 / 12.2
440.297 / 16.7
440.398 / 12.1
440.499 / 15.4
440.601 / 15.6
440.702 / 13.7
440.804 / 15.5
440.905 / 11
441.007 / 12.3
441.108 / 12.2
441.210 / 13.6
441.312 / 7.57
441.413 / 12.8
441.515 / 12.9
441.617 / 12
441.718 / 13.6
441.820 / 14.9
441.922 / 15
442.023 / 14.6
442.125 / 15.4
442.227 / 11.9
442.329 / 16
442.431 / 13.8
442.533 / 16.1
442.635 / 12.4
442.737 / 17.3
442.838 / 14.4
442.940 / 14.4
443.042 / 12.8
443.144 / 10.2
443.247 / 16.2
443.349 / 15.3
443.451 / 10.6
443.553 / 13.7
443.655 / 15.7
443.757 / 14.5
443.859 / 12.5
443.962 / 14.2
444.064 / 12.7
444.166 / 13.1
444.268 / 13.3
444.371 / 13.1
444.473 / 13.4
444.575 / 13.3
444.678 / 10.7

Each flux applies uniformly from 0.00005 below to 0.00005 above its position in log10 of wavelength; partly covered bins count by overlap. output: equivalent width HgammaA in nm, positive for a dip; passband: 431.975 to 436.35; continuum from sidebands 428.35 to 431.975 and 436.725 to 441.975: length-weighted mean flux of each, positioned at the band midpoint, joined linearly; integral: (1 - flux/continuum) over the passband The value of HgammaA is -0.220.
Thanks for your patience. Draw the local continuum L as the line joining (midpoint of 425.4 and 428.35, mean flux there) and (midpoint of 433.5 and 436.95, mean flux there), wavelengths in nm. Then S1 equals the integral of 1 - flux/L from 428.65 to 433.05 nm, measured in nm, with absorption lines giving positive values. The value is 0.28 nm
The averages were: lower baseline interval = 14.4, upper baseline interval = 14.6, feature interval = 13.6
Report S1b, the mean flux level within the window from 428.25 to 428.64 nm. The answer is 11.7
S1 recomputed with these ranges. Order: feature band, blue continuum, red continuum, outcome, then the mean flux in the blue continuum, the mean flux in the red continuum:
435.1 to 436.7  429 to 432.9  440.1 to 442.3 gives -0.04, 13.6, 13.4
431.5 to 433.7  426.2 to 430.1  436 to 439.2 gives 0.08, 13.7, 14.5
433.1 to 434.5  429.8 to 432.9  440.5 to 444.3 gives -0.19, 13.7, 13.6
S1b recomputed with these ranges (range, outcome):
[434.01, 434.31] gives 23.1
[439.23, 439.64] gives 12.5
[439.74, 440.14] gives 13.9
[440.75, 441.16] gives 12.7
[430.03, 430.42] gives 12.5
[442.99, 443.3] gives 13.1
